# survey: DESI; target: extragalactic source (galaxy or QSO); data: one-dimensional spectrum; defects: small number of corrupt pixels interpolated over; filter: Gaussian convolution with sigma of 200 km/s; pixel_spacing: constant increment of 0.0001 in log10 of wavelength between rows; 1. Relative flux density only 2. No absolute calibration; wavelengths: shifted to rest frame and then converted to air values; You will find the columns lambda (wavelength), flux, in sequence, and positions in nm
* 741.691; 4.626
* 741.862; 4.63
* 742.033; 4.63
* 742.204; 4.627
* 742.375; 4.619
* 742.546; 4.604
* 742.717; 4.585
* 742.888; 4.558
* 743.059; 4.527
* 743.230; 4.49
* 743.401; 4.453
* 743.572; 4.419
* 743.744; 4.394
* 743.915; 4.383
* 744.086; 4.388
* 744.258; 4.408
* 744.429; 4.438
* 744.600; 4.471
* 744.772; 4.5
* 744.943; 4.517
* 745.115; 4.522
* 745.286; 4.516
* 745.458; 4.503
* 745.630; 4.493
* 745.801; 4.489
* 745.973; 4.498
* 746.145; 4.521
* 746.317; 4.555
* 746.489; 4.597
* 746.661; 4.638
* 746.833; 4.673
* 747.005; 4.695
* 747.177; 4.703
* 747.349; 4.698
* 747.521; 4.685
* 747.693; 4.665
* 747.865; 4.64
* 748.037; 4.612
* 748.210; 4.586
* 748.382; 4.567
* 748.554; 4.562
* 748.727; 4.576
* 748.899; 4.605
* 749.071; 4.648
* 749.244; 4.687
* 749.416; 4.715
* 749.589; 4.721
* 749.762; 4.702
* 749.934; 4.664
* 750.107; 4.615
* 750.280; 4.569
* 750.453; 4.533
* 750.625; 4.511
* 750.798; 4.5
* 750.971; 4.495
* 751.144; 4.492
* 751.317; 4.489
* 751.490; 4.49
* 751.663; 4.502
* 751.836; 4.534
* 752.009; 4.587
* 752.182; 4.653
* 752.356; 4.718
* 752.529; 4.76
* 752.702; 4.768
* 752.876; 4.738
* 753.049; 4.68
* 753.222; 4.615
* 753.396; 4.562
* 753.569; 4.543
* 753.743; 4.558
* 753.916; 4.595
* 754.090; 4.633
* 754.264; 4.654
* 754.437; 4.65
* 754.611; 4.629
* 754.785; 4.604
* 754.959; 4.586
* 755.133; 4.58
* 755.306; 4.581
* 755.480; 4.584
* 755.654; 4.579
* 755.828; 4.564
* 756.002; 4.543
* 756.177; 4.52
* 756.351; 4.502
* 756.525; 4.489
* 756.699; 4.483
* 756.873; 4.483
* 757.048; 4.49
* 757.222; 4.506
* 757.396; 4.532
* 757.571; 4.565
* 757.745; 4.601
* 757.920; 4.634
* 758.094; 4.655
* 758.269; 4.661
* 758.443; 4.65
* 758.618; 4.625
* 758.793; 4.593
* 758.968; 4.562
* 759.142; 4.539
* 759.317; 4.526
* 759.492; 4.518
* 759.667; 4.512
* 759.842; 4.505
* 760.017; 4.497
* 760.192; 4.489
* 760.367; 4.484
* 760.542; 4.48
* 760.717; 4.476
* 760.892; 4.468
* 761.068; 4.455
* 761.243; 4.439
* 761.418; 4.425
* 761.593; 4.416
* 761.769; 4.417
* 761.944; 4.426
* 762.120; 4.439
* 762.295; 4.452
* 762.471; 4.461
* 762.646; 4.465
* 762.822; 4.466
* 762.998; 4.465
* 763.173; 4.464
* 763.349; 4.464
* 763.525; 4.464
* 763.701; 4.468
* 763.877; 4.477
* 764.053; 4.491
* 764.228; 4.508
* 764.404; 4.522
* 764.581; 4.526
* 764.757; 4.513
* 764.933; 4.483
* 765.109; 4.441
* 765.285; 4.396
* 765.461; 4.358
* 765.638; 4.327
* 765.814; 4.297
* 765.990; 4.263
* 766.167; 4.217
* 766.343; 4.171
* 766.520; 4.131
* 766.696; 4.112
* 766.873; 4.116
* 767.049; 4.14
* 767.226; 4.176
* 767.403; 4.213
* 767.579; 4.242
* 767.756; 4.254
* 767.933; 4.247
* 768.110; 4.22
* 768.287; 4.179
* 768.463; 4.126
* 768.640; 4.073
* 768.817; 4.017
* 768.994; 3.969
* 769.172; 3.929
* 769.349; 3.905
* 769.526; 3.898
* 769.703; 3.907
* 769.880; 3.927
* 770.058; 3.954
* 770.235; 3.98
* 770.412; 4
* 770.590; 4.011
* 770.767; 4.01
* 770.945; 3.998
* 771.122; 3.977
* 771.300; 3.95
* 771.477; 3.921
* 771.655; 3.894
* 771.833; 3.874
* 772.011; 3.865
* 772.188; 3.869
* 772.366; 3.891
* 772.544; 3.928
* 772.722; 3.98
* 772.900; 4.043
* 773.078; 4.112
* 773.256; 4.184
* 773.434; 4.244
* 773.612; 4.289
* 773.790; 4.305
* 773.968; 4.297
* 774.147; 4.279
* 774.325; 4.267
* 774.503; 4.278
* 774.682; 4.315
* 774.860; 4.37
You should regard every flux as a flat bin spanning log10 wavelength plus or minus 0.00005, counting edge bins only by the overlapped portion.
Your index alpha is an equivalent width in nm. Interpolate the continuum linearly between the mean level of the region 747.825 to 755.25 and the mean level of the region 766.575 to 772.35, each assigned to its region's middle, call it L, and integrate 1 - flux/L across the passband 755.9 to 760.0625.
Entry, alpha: -0.143 nm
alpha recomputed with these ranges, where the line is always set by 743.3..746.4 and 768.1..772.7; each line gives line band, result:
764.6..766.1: -0.119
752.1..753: -0.085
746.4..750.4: -0.221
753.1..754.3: -0.083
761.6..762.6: -0.074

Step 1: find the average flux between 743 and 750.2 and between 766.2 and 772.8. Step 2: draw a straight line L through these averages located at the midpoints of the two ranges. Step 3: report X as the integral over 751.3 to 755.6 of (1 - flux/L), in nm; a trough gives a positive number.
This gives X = -0.203 nm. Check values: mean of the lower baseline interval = 4.57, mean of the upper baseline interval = 4.03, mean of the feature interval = 4.61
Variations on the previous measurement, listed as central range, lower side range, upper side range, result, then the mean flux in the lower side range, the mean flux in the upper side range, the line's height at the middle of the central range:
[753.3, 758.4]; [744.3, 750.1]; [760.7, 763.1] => -0.07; 4.6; 4.45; 4.51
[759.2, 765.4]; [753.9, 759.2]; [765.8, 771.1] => -0.19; 4.58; 4.09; 4.34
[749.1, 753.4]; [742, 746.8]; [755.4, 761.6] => -0.09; 4.51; 4.53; 4.52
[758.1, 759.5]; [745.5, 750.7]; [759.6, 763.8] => -0.03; 4.61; 4.46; 4.49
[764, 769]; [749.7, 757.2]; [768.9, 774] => -0.13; 4.58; 4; 4.16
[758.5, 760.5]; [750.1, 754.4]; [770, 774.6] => -0.06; 4.59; 4.06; 4.4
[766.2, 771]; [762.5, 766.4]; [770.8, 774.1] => 0.17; 4.42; 4.04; 4.22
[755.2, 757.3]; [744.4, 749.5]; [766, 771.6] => -0.08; 4.59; 4.07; 4.37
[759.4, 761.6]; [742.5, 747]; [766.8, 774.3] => -0.13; 4.51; 4.06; 4.23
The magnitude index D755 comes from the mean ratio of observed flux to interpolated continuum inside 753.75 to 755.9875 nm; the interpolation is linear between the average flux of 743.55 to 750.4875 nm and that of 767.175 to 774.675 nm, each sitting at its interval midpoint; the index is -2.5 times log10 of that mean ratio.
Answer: -0.05 mag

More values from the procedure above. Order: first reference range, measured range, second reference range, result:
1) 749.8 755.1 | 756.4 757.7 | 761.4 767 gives 0.001 mag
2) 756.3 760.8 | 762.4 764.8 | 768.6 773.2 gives -0.044 mag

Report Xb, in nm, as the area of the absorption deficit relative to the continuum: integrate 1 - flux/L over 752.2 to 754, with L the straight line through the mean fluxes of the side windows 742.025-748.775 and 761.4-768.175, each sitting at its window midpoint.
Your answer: -0.072 nm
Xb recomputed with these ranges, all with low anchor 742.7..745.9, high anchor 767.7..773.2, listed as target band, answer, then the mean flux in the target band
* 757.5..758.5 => -0.096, 4.63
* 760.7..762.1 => -0.093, 4.44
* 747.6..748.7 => -0.050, 4.6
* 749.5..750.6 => -0.065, 4.63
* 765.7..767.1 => -0.039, 4.19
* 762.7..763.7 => -0.081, 4.46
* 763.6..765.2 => -0.150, 4.49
